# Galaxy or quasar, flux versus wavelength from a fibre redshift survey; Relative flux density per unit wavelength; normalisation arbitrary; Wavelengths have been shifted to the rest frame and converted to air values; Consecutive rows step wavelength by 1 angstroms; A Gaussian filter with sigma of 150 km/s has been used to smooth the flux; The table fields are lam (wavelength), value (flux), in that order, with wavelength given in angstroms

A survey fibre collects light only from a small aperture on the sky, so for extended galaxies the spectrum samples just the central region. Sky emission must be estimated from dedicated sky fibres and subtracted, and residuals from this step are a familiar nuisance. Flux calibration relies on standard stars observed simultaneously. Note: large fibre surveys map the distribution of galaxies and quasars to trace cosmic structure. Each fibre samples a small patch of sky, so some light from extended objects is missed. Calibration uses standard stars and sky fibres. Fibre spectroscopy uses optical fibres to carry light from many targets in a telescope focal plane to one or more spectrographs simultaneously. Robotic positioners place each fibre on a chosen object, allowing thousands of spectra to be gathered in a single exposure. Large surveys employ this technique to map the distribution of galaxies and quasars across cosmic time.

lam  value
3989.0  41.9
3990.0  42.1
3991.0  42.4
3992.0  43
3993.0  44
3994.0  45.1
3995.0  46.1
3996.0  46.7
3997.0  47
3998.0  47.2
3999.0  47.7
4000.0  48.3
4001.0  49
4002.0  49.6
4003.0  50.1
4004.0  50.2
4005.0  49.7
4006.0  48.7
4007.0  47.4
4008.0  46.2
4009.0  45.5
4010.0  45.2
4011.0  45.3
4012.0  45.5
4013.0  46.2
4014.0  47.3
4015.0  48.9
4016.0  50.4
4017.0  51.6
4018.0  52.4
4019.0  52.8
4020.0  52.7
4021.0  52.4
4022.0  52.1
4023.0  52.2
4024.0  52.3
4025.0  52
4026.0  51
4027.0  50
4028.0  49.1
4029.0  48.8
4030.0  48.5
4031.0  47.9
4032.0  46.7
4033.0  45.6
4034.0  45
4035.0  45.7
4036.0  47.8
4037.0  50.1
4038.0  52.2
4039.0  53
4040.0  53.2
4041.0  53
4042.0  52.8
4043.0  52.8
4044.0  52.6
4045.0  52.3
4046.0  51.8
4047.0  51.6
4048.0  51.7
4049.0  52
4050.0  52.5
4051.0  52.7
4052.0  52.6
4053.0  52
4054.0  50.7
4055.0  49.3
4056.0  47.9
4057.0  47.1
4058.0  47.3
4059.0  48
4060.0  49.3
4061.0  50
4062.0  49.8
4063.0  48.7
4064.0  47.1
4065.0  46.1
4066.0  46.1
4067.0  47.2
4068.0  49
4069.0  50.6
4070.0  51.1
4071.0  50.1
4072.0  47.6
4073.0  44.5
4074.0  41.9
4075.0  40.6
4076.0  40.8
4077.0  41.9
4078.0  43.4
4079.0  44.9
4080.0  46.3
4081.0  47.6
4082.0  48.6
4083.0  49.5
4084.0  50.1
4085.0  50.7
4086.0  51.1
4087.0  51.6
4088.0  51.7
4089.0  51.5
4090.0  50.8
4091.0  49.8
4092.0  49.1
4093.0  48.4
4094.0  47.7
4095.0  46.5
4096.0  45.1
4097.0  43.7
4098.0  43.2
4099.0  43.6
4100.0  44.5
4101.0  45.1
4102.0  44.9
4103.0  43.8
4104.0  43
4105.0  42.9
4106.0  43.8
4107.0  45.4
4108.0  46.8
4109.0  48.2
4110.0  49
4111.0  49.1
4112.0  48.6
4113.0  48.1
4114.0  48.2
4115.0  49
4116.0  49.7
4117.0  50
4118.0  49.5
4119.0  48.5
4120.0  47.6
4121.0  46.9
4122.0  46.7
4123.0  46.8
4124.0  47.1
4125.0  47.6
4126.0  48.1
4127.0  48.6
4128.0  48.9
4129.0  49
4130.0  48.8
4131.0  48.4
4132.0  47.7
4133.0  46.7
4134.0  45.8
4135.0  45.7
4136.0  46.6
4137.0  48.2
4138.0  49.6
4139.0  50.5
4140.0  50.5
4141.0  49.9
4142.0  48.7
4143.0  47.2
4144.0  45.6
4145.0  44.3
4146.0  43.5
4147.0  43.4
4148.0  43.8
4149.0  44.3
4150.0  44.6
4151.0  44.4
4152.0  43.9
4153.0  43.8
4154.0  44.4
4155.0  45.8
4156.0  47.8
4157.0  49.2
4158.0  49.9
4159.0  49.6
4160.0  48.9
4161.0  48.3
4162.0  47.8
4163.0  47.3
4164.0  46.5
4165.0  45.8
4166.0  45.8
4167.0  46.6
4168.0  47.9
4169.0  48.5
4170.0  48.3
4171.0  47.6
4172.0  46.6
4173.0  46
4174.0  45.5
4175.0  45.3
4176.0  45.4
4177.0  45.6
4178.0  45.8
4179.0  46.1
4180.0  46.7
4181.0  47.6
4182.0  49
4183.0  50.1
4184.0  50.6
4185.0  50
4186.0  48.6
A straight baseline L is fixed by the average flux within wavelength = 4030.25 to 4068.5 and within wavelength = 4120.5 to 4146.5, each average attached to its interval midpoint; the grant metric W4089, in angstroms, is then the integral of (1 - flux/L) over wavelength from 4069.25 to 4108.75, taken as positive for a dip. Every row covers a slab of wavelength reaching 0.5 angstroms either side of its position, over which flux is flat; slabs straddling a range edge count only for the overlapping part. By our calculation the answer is 1.78 angstroms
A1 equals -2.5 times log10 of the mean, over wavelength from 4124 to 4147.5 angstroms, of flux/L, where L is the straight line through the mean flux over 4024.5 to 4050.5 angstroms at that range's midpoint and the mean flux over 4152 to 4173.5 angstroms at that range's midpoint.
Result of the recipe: 0.01 mag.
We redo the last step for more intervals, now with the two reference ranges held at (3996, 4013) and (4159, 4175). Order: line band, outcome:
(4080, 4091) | -0.061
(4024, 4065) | -0.057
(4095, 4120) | 0.021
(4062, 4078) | 0.027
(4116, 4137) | -0.012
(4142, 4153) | 0.061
